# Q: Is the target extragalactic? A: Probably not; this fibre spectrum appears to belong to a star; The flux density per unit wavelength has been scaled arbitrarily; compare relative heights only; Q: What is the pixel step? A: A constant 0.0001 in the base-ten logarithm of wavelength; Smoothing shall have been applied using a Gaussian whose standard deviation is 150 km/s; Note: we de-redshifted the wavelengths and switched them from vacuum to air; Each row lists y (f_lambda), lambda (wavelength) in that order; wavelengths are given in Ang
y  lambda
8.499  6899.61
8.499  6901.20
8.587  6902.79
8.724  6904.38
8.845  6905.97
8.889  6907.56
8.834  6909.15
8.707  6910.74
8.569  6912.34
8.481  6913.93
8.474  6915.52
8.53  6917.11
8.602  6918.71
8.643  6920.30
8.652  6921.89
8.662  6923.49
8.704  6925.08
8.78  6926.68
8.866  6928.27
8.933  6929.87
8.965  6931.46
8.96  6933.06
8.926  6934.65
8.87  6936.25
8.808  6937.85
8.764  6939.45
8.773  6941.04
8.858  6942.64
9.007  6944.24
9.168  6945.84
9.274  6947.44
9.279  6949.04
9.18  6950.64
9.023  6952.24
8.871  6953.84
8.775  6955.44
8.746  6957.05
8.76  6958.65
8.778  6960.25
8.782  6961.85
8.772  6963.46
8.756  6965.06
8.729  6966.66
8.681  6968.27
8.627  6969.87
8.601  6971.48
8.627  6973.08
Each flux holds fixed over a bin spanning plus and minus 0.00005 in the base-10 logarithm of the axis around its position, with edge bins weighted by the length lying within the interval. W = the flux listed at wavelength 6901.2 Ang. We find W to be 8.499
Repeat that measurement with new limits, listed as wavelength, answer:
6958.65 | 8.76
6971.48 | 8.601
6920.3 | 8.643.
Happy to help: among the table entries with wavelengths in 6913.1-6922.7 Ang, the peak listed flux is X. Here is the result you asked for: 8.652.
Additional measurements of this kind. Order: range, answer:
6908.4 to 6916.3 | 8.834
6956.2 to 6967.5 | 8.782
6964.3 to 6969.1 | 8.756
